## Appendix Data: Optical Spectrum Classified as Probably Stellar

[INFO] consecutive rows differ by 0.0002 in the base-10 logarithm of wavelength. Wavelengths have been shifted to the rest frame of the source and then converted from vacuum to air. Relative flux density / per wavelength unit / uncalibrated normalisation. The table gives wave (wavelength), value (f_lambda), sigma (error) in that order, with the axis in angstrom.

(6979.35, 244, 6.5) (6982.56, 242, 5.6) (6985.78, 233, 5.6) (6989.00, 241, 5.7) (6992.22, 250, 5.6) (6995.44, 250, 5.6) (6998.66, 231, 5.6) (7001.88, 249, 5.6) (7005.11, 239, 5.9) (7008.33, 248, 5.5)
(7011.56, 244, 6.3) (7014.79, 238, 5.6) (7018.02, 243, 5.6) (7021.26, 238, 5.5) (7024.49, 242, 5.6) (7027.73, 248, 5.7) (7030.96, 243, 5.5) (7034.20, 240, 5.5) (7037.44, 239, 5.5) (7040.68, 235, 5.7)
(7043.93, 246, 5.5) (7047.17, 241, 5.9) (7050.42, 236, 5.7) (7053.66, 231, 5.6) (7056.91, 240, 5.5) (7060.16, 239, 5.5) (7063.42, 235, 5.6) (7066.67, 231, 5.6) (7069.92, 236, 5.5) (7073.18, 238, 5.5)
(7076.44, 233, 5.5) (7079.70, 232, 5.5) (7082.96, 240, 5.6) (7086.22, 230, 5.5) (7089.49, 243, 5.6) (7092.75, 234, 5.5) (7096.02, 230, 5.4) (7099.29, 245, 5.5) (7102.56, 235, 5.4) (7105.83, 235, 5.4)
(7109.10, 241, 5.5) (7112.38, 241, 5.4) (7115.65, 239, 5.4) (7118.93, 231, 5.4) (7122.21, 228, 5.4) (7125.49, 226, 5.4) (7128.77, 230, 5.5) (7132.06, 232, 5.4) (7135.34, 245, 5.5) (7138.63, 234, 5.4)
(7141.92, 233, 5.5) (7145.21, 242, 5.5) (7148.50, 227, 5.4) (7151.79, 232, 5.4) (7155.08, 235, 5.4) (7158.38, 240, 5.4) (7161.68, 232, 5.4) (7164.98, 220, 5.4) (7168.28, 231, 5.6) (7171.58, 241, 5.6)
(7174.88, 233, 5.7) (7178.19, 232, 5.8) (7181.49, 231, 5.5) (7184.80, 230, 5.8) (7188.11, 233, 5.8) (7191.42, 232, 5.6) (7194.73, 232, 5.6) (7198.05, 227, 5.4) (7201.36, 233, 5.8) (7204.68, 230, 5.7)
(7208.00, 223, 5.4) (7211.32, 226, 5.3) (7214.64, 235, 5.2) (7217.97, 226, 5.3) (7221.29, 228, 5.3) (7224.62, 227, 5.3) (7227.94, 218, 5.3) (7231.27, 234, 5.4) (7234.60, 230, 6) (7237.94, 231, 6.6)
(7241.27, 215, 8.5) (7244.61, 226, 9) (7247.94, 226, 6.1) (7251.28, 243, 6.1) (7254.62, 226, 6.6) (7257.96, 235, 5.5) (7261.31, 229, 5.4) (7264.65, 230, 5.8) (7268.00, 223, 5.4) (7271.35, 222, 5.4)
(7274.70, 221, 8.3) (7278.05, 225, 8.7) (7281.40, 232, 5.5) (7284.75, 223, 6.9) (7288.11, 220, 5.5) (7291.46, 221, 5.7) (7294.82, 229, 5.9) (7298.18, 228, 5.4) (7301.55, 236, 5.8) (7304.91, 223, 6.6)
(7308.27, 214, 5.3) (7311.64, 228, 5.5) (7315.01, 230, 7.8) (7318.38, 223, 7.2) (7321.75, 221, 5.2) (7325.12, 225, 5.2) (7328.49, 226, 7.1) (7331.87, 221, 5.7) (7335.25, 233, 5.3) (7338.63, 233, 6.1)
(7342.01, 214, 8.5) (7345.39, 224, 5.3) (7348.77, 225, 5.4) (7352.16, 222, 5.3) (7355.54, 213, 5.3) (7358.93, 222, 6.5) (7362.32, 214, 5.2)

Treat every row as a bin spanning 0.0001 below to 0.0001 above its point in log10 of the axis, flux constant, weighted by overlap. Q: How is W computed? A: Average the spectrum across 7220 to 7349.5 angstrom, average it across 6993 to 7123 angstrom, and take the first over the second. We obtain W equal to 0.95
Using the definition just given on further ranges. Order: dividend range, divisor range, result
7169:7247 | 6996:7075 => 0.96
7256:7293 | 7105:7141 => 0.96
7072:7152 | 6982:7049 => 0.97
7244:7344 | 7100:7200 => 0.97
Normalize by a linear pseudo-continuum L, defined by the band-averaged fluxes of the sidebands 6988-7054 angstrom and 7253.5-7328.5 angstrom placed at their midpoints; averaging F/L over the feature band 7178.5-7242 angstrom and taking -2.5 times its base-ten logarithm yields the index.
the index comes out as 0.01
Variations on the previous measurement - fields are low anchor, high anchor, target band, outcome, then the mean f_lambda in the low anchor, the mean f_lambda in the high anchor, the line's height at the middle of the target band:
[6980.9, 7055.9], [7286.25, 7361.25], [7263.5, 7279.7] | 0.01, 241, 224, 227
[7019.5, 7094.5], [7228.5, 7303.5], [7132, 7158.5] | -0.01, 238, 227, 233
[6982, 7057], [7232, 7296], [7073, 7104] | 0.01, 241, 227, 237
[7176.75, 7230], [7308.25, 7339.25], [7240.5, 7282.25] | 0.00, 229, 226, 227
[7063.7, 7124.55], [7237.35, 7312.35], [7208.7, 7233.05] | 0.01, 236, 226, 229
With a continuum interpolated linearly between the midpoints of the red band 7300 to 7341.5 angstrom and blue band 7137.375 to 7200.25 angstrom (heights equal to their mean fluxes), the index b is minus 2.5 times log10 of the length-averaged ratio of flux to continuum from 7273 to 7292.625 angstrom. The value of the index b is 0.02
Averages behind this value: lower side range 232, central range 224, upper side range 226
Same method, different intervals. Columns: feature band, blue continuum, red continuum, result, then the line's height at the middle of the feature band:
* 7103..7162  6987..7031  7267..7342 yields 0.00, 236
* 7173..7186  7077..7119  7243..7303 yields 0.00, 232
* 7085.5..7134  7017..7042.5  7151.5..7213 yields 0.00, 236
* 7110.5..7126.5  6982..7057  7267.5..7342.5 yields 0.01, 236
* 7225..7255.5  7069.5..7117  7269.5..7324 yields 0.00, 228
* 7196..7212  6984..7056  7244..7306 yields 0.02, 231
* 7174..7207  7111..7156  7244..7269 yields 0.01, 232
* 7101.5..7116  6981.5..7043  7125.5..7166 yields -0.01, 236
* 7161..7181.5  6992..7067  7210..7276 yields 0.00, 232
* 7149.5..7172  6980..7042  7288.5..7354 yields 0.01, 234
